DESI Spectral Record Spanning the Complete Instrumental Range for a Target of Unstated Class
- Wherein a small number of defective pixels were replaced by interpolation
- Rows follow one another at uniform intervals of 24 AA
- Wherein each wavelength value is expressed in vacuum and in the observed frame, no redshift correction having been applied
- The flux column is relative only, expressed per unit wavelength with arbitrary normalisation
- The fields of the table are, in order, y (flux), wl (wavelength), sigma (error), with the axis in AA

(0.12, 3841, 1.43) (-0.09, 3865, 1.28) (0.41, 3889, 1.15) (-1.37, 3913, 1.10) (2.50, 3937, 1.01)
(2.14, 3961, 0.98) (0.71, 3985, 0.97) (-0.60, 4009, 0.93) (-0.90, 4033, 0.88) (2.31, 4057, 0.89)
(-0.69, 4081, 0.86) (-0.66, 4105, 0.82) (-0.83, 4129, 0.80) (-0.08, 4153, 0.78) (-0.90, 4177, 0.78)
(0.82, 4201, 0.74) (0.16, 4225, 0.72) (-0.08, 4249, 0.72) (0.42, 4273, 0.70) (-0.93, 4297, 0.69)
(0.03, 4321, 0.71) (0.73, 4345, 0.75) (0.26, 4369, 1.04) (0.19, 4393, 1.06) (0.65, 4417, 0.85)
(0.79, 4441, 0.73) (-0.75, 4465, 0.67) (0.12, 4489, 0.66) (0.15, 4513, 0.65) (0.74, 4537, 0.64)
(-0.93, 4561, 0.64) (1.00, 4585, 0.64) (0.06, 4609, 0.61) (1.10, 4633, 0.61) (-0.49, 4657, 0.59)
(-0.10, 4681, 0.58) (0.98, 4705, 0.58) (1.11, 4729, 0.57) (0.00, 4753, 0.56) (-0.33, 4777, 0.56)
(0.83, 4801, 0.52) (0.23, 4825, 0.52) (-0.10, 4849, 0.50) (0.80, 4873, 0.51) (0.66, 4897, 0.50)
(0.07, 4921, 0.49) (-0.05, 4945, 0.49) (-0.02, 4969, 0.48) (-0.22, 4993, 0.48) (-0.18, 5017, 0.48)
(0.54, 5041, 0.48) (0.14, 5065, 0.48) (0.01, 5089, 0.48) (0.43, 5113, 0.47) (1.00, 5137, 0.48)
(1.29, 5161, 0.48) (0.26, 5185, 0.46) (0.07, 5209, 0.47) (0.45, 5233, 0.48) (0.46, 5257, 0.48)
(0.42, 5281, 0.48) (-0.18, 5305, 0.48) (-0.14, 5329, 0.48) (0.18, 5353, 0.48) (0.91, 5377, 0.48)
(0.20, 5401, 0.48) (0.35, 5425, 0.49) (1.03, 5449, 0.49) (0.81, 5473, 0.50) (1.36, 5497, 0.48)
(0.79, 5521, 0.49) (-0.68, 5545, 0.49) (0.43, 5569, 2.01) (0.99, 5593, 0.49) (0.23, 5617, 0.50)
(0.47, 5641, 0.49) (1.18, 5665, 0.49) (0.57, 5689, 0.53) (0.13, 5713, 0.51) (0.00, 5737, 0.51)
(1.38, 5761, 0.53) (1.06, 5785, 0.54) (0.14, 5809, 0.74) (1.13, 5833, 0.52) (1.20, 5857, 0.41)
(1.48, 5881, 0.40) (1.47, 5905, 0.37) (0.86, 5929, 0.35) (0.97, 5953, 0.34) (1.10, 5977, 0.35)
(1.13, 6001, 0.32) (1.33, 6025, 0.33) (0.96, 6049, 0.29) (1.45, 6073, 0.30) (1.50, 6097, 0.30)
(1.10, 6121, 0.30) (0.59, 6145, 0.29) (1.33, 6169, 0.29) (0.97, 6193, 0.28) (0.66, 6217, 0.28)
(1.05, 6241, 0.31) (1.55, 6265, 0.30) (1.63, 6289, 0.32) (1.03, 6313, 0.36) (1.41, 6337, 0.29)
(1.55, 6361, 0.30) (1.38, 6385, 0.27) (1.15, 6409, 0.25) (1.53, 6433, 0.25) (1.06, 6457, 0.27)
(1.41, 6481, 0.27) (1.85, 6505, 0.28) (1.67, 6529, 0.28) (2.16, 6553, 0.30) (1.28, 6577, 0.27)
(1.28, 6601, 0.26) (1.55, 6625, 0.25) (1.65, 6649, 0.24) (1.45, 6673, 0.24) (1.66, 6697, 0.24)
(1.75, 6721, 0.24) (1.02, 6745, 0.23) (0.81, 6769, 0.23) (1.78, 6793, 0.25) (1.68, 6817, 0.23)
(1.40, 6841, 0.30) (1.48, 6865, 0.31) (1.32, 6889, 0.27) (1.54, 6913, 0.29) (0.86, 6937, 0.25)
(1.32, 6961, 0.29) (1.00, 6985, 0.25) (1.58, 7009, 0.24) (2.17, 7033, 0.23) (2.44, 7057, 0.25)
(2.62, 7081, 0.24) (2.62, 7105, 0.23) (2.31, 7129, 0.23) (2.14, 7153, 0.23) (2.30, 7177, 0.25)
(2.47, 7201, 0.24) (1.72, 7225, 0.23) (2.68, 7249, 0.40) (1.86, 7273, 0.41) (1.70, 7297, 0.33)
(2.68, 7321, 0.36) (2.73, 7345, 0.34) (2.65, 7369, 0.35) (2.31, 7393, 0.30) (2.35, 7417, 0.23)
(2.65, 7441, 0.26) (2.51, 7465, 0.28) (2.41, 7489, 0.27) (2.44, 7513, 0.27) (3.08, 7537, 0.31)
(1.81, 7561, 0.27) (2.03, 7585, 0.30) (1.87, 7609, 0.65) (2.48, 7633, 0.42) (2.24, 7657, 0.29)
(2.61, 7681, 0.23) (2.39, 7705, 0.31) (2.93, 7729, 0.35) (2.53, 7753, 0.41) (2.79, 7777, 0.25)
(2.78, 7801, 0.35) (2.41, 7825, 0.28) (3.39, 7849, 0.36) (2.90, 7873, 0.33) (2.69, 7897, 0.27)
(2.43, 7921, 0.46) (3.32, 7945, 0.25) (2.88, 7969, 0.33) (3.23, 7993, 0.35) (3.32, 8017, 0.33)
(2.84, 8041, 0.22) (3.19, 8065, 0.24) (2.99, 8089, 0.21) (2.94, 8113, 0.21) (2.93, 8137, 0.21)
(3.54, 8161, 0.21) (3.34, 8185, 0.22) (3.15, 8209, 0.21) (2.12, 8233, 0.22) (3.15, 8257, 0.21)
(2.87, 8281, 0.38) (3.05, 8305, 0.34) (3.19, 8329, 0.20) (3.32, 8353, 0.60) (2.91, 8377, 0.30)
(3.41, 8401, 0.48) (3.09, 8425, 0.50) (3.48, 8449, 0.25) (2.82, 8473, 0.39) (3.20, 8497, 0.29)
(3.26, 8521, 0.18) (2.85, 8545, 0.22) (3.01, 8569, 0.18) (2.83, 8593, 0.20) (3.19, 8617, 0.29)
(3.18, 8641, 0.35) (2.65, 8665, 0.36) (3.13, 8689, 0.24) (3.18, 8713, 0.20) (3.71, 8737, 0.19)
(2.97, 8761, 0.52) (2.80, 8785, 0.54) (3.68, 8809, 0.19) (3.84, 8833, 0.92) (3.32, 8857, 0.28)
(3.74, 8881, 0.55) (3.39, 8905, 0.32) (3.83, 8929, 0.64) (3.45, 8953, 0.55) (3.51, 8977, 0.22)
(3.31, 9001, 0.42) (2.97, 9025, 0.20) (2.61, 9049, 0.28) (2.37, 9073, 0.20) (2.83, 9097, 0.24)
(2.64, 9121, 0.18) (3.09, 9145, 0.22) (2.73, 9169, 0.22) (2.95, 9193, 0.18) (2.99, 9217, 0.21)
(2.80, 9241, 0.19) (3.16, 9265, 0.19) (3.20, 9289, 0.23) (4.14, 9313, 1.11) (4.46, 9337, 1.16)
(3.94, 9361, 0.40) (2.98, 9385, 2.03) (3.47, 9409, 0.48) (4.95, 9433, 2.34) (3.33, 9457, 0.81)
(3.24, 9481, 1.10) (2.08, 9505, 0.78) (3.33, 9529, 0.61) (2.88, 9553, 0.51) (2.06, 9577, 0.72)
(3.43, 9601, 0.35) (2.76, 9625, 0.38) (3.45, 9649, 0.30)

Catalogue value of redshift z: 0.761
